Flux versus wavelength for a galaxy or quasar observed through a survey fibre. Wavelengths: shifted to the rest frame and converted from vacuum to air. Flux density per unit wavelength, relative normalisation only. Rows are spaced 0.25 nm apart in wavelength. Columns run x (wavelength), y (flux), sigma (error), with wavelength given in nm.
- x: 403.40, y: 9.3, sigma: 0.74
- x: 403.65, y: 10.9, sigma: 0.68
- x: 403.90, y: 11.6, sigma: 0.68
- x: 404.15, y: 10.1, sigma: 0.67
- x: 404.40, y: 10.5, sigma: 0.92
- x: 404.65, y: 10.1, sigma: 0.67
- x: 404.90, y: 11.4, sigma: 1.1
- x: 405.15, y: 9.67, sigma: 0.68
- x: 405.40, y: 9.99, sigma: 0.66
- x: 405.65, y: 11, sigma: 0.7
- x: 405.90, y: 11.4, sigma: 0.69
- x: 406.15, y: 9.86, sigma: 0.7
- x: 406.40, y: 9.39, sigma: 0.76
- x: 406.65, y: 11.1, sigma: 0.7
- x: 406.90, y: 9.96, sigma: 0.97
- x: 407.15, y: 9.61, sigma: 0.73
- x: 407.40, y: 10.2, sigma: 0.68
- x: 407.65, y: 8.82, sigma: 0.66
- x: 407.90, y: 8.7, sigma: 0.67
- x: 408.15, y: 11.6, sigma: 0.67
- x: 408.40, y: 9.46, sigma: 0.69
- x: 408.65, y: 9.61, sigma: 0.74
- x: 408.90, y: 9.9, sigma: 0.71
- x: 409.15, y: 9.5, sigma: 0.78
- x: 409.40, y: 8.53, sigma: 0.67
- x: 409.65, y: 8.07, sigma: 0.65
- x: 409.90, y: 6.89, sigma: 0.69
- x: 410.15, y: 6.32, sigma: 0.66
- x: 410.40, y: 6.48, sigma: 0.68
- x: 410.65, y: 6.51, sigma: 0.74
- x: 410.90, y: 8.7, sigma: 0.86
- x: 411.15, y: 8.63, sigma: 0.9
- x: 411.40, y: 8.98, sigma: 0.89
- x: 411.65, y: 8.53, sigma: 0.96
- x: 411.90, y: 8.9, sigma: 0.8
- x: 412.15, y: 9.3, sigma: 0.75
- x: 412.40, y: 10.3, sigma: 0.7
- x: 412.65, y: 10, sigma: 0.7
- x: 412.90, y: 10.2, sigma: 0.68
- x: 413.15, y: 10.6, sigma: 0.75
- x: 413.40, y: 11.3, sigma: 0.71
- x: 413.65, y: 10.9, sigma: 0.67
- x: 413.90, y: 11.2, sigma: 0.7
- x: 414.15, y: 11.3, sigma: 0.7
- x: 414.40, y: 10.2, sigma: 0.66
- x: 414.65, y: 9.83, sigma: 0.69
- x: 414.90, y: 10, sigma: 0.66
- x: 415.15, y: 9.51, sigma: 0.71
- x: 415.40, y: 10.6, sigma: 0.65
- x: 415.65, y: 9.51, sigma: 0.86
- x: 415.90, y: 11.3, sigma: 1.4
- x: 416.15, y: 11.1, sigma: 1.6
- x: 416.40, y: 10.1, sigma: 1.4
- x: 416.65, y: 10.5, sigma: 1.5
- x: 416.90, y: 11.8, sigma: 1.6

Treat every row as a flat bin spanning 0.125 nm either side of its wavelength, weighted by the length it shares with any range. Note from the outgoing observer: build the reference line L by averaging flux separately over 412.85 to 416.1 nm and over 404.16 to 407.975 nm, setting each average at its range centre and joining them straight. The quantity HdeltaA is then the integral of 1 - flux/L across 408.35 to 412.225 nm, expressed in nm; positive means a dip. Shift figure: 0.74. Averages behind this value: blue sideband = 10.1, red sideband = 10.5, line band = 8.36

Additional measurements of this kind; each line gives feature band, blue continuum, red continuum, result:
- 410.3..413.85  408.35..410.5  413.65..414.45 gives 0.206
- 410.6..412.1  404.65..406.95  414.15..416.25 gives 0.266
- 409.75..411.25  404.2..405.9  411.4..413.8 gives 0.425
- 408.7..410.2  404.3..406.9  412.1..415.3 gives 0.294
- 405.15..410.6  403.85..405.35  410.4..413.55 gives 0.345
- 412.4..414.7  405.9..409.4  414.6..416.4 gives -0.104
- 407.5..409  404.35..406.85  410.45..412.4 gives -0.019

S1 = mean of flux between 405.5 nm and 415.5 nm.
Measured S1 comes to 9.55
